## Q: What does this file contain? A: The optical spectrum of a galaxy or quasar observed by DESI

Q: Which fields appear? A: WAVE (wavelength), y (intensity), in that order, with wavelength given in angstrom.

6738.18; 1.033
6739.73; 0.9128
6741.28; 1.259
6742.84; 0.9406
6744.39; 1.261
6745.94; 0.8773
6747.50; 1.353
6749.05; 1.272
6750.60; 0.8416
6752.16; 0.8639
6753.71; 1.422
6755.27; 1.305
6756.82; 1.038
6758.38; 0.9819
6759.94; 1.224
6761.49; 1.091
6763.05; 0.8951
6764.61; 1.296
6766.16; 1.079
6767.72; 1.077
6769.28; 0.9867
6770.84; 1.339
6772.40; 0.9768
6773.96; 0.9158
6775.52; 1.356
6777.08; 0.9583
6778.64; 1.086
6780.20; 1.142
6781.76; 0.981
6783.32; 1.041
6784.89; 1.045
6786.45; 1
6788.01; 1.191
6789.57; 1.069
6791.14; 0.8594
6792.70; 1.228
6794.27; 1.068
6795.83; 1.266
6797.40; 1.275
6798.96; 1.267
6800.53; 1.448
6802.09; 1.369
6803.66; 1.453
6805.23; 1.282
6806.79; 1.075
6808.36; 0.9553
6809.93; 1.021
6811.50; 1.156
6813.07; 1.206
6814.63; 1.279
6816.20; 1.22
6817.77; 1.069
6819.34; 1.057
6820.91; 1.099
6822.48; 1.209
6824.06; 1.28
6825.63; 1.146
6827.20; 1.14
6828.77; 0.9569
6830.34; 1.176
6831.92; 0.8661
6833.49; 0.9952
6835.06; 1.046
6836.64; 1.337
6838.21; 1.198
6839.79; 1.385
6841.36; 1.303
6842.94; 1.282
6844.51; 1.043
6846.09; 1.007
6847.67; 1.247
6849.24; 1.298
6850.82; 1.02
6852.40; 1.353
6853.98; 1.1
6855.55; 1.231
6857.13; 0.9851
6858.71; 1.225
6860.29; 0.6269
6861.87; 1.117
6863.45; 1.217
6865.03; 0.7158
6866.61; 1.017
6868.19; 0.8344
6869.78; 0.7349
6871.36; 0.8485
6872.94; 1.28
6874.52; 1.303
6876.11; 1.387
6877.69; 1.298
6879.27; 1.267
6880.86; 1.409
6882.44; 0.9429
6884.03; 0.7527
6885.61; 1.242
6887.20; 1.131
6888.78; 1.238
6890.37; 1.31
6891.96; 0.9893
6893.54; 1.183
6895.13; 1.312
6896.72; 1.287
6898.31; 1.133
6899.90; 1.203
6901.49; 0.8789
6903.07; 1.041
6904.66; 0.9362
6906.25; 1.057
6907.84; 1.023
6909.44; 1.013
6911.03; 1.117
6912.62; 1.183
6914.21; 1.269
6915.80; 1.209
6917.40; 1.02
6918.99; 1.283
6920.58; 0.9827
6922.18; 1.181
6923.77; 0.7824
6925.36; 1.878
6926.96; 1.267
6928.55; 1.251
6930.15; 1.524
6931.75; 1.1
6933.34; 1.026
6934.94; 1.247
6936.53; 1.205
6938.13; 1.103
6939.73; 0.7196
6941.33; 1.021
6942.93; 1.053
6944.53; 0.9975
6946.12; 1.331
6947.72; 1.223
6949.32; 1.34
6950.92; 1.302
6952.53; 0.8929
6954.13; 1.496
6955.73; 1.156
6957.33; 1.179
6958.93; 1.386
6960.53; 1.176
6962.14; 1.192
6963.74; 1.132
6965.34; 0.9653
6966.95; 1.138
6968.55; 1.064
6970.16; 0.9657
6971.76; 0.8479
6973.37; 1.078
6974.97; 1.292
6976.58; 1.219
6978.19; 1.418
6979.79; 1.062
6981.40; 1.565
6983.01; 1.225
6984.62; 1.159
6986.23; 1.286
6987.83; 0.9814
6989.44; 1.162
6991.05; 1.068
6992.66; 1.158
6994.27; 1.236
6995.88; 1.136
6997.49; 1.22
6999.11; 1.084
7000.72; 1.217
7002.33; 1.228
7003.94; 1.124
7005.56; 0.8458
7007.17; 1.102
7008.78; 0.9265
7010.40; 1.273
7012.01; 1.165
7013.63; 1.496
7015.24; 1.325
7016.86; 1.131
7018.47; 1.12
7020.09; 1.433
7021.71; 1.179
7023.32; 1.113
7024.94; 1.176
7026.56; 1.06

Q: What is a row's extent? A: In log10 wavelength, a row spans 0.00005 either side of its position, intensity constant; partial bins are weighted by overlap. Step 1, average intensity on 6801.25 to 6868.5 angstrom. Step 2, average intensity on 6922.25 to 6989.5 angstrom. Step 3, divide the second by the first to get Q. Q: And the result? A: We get 1.0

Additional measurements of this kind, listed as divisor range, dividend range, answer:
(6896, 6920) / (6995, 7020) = 1.05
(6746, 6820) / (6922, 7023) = 1.04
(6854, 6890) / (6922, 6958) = 1.09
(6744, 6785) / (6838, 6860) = 1.07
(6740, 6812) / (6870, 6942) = 1.02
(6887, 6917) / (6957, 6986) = 1.04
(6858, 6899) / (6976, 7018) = 1.07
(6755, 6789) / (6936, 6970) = 1.05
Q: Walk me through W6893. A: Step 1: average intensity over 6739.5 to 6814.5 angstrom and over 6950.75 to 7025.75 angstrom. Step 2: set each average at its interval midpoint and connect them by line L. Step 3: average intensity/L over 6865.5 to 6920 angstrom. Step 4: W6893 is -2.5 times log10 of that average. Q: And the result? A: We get 0.03 mag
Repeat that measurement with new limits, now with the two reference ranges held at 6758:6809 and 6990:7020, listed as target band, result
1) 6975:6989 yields -0.07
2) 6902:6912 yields 0.12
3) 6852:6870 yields 0.13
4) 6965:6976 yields 0.10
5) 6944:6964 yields -0.06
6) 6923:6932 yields -0.14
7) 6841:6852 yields -0.03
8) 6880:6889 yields 0.03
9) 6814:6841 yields -0.01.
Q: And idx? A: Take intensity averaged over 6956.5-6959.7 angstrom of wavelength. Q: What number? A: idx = 1.28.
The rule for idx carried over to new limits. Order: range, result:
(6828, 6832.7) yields 0.999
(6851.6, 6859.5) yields 1.18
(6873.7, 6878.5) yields 1.33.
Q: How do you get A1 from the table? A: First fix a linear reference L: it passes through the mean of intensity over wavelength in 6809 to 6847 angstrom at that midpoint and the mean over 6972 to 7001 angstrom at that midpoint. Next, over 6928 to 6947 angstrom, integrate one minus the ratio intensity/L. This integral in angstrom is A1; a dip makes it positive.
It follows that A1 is 0.7 angstrom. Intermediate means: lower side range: 1.14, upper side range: 1.19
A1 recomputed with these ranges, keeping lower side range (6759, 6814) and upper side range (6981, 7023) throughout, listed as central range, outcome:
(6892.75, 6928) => 0.41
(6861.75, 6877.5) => 1.37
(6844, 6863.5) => 0.66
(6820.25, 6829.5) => 0.02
